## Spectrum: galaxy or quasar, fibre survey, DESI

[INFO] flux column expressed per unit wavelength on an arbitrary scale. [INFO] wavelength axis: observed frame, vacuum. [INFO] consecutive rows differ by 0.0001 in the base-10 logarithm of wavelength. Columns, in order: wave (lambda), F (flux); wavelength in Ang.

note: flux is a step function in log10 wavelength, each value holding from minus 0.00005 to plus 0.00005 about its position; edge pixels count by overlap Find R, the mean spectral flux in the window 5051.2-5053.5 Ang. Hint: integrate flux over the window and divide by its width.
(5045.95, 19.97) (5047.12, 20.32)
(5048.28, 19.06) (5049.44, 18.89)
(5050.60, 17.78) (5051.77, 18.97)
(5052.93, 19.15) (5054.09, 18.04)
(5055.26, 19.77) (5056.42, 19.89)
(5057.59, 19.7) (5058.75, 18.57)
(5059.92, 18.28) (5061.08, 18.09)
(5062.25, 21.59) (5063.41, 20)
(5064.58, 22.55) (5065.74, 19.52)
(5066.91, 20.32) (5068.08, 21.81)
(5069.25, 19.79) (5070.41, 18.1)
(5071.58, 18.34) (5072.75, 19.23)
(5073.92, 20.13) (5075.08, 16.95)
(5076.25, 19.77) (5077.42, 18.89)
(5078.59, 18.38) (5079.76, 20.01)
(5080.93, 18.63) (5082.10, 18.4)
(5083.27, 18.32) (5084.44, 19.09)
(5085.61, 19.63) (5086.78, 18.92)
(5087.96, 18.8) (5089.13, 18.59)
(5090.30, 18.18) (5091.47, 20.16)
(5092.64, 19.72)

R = 19.1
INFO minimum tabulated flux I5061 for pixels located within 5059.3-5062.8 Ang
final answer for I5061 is 18.09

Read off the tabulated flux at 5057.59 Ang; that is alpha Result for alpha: 19.7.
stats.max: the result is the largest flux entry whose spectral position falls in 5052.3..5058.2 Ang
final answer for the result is 19.89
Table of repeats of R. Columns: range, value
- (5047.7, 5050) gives 19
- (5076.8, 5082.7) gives 18.9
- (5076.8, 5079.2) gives 18.6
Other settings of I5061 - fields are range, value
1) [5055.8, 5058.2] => 19.7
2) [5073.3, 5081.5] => 16.95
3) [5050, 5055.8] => 17.78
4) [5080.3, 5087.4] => 18.32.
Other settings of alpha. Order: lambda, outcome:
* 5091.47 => 20.16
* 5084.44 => 19.09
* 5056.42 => 19.89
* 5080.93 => 18.63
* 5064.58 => 22.55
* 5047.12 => 20.32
